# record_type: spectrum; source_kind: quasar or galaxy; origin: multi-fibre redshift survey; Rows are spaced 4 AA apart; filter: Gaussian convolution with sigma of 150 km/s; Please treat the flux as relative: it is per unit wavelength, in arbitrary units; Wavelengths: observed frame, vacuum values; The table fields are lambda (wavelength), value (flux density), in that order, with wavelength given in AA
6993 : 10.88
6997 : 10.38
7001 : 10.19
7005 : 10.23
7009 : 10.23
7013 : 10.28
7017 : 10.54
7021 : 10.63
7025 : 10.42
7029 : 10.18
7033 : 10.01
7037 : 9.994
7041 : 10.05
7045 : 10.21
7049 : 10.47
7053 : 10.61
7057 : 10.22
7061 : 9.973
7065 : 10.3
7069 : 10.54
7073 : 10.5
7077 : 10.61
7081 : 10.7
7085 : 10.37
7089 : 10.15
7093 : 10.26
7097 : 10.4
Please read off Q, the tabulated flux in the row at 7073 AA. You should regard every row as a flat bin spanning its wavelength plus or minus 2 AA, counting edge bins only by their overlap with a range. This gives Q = 10.5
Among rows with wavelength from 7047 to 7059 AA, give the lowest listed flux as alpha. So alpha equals 10.22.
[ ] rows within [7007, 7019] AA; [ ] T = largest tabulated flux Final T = 10.54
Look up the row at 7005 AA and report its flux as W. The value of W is 10.23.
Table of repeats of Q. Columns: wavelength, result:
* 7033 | 10.01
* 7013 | 10.28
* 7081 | 10.7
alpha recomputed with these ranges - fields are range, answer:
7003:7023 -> 10.23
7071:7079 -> 10.5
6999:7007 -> 10.19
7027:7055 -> 9.994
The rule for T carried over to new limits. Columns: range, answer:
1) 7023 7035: 10.42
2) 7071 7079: 10.61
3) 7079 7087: 10.7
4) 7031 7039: 10.01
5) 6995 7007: 10.38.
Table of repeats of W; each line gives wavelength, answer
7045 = 10.21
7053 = 10.61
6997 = 10.38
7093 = 10.26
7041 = 10.05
